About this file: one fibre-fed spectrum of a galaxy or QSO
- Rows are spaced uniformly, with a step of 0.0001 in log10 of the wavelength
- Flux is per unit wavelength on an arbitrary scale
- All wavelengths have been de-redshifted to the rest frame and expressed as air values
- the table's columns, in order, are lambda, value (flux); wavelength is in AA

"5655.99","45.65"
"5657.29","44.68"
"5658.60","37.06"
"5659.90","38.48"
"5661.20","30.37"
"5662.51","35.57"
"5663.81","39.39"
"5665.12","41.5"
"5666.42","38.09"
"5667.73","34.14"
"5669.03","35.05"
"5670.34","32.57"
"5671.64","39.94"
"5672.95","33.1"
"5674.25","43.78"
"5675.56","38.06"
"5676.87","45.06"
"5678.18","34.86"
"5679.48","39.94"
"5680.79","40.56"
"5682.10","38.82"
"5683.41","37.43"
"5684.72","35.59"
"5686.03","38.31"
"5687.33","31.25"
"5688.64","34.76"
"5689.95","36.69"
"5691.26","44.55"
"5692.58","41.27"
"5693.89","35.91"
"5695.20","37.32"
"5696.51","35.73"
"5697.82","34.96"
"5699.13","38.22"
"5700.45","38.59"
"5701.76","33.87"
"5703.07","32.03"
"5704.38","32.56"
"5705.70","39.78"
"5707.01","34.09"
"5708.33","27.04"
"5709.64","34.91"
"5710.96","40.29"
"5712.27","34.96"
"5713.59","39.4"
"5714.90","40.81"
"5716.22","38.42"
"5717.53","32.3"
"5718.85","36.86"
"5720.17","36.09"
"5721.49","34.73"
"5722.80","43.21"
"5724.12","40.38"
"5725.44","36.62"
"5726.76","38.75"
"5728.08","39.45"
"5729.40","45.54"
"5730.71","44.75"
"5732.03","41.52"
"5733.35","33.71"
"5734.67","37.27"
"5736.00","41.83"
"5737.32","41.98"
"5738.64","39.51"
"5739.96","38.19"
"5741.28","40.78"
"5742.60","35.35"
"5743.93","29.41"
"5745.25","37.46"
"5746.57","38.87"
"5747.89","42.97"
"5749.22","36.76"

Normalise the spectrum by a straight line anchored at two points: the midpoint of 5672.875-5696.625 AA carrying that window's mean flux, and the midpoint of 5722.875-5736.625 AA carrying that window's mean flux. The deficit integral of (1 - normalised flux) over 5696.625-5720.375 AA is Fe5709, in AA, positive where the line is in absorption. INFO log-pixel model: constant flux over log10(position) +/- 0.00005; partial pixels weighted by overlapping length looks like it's 2.04 AA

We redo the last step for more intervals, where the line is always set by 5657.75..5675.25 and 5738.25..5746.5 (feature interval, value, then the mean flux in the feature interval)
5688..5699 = -0.23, 37.7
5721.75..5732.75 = -1.23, 41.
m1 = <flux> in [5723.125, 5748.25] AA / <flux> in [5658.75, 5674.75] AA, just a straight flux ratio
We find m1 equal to 1.07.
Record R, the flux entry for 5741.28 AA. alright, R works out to 40.78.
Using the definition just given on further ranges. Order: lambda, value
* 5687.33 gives 31.25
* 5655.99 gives 45.65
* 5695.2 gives 37.32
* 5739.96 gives 38.19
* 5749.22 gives 36.76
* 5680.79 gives 40.56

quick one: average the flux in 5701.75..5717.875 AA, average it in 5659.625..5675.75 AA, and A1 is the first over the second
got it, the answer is 1.0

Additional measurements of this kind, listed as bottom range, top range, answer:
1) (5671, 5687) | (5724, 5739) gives 1.04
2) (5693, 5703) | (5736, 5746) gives 1.04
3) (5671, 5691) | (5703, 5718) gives 0.94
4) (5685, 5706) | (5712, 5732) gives 1.07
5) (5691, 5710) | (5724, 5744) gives 1.10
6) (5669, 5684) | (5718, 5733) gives 1.03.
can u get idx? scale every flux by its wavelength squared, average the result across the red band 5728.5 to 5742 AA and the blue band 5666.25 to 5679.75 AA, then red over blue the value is 1.10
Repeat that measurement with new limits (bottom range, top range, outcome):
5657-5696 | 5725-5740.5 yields 1.08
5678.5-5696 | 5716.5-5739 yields 1.05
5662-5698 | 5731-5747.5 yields 1.04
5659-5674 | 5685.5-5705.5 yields 1.01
